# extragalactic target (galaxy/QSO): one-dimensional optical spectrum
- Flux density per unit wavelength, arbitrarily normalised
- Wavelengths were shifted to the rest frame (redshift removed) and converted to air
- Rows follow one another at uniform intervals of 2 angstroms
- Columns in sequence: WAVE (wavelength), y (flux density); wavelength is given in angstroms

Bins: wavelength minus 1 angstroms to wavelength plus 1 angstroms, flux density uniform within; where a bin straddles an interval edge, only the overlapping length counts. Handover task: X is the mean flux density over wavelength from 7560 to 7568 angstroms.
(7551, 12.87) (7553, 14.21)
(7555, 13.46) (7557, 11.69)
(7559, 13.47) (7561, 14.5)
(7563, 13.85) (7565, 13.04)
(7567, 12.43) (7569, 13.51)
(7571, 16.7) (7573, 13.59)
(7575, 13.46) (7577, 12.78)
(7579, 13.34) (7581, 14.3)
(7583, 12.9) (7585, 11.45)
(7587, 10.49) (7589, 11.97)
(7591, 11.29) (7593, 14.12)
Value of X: 13.5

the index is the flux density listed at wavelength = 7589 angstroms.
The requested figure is 11.97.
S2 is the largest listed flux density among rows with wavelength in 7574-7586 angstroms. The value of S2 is 14.3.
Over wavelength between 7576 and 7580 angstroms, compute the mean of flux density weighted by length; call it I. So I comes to 13.1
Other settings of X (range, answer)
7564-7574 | 13.9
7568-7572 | 15.1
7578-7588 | 12.5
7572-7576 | 13.5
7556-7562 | 13.2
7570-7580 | 14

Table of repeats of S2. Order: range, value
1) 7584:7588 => 11.45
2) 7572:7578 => 13.59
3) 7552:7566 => 14.5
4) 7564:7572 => 16.7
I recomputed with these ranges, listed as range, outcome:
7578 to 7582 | 13.8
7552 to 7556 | 13.8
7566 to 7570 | 13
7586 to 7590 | 11.2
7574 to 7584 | 13.4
